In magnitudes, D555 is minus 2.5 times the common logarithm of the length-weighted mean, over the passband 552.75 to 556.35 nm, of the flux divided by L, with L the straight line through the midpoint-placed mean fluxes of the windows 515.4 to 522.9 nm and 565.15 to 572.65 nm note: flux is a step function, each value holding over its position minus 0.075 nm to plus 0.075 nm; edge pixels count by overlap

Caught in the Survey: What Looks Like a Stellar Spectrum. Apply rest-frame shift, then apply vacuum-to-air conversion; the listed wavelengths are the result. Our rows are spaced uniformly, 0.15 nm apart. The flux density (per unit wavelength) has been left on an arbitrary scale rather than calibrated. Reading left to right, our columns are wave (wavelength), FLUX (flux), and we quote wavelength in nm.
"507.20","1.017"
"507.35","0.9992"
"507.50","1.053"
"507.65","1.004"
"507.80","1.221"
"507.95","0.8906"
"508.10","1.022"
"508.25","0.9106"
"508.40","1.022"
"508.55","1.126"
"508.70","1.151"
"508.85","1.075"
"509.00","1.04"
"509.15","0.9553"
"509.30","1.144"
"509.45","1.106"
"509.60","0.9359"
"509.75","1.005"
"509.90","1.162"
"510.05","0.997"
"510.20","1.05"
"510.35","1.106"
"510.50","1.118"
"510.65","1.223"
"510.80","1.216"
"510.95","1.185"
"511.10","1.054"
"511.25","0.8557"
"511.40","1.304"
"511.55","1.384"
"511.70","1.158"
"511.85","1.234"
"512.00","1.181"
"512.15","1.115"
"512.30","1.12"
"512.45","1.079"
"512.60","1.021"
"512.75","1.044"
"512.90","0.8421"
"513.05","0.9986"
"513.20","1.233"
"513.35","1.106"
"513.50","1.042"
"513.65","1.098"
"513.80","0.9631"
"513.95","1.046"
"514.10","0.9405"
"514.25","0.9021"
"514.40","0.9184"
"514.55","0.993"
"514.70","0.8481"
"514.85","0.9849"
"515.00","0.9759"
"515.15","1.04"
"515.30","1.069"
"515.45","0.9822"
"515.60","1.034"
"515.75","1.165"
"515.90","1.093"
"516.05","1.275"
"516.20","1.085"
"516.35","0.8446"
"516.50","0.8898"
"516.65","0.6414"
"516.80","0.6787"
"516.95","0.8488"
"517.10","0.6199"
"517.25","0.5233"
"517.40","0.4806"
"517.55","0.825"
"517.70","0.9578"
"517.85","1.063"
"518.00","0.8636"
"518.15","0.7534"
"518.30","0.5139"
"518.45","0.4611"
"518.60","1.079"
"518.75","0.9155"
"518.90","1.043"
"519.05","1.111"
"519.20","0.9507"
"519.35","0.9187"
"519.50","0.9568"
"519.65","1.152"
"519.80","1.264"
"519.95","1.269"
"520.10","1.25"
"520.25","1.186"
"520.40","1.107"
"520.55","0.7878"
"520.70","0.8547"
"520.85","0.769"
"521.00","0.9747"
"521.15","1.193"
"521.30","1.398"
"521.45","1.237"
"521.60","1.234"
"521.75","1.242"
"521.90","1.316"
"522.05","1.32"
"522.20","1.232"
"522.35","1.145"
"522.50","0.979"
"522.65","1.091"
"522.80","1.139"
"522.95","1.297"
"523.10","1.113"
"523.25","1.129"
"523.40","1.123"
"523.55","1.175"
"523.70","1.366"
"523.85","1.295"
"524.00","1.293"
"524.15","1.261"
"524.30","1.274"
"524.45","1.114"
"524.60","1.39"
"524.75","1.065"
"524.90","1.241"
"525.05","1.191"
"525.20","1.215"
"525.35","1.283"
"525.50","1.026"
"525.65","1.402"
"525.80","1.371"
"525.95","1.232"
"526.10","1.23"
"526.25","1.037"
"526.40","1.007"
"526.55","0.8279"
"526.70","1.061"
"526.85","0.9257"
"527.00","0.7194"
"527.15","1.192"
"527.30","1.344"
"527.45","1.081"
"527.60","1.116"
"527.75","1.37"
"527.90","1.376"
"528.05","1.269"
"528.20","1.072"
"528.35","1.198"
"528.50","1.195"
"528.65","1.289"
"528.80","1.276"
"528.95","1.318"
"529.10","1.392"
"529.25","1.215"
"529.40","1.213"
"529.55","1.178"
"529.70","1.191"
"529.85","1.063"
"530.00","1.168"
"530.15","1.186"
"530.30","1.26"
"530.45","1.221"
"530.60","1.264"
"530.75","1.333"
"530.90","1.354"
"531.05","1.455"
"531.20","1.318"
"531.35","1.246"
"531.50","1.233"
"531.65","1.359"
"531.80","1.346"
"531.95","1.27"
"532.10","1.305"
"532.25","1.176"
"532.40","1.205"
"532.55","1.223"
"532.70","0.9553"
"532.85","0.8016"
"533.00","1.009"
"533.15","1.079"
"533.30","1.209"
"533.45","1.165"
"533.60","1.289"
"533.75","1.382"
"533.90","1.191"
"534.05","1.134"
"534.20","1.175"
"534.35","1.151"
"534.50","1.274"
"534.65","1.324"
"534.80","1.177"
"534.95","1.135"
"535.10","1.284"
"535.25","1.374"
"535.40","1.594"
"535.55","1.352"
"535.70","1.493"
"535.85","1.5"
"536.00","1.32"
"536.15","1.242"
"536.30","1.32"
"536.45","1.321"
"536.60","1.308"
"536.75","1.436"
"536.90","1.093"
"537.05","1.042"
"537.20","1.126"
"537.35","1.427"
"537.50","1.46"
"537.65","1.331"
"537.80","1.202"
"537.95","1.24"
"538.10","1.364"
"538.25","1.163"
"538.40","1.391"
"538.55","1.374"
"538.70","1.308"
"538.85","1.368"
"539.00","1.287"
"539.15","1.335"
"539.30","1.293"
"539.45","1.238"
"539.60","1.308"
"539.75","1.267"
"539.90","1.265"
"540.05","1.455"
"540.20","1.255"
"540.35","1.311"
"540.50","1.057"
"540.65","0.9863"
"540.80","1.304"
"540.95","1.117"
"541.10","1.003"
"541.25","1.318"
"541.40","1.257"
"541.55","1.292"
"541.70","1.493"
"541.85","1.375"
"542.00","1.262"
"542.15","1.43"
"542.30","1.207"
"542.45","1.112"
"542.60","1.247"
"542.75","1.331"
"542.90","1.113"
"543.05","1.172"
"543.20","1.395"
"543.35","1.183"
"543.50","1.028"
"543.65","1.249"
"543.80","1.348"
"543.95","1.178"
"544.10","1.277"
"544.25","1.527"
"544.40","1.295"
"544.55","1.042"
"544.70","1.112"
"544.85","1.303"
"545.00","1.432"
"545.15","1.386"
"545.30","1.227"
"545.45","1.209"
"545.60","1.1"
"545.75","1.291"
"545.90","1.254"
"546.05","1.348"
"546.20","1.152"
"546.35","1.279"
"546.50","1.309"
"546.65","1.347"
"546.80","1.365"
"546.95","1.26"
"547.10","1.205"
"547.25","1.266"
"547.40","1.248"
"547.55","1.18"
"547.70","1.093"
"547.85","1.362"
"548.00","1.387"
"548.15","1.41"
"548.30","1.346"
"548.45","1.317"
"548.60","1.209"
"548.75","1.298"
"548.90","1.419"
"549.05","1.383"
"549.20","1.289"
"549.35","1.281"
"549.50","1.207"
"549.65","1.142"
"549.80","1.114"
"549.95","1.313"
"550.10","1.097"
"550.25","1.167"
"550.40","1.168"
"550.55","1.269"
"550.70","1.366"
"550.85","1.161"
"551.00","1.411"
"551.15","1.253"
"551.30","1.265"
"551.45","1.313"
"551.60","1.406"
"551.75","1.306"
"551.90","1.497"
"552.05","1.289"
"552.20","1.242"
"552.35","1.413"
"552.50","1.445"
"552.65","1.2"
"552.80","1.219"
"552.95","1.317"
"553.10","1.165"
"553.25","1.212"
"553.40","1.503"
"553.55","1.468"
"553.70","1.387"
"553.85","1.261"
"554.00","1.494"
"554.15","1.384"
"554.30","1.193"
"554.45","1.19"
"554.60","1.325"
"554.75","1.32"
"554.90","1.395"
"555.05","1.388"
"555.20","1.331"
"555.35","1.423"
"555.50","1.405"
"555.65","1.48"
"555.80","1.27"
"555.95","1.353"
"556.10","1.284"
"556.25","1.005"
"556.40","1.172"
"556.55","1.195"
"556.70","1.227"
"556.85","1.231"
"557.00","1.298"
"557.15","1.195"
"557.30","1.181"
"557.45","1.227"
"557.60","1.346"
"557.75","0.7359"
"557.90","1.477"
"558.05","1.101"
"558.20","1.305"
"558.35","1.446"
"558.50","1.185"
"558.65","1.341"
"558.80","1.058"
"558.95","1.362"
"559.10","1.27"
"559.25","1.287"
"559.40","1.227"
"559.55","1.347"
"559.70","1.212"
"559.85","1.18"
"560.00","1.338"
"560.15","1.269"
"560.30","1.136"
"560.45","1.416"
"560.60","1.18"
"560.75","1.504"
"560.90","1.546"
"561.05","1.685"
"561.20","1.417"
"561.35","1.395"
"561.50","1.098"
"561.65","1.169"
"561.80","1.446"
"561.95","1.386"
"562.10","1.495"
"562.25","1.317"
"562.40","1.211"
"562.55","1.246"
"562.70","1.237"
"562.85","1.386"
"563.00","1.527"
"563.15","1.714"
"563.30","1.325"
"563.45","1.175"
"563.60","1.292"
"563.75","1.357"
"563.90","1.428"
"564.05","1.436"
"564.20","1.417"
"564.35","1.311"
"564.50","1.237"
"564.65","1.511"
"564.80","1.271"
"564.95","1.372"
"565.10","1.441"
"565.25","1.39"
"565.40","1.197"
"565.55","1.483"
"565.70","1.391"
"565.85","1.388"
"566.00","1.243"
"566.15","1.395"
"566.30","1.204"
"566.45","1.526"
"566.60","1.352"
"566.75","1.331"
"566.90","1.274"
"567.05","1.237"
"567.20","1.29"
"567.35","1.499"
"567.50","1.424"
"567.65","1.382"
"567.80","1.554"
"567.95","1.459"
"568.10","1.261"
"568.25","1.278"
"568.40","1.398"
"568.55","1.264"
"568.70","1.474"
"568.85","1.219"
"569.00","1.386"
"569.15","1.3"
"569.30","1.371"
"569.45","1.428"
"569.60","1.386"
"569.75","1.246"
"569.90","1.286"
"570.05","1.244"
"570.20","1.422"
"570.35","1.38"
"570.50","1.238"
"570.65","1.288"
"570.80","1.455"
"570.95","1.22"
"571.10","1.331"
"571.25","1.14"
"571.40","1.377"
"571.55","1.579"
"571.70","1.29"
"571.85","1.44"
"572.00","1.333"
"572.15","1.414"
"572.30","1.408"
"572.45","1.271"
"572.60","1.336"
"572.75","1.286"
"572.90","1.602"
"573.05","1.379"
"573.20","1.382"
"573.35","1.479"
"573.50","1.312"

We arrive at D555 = -0.06 mag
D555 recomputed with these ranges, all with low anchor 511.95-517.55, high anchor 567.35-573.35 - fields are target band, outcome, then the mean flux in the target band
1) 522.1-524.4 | -0.168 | 1.19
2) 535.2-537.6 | -0.195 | 1.34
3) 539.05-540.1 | -0.146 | 1.3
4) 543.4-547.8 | -0.062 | 1.25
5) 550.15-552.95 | -0.062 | 1.3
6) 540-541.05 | -0.050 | 1.2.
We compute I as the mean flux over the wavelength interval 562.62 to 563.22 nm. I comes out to 1.46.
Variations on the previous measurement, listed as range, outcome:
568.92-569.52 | 1.37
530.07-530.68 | 1.23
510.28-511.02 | 1.17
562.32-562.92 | 1.27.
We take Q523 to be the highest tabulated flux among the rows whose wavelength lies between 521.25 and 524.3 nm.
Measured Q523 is 1.398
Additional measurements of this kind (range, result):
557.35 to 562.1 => 1.685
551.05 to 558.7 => 1.503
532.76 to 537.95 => 1.594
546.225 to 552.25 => 1.497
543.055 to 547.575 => 1.527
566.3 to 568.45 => 1.554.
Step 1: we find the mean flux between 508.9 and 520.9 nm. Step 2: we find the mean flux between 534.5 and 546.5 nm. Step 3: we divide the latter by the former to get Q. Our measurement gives 1.3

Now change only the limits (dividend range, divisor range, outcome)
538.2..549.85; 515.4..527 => 1.20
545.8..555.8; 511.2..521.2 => 1.32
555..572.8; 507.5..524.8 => 1.26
